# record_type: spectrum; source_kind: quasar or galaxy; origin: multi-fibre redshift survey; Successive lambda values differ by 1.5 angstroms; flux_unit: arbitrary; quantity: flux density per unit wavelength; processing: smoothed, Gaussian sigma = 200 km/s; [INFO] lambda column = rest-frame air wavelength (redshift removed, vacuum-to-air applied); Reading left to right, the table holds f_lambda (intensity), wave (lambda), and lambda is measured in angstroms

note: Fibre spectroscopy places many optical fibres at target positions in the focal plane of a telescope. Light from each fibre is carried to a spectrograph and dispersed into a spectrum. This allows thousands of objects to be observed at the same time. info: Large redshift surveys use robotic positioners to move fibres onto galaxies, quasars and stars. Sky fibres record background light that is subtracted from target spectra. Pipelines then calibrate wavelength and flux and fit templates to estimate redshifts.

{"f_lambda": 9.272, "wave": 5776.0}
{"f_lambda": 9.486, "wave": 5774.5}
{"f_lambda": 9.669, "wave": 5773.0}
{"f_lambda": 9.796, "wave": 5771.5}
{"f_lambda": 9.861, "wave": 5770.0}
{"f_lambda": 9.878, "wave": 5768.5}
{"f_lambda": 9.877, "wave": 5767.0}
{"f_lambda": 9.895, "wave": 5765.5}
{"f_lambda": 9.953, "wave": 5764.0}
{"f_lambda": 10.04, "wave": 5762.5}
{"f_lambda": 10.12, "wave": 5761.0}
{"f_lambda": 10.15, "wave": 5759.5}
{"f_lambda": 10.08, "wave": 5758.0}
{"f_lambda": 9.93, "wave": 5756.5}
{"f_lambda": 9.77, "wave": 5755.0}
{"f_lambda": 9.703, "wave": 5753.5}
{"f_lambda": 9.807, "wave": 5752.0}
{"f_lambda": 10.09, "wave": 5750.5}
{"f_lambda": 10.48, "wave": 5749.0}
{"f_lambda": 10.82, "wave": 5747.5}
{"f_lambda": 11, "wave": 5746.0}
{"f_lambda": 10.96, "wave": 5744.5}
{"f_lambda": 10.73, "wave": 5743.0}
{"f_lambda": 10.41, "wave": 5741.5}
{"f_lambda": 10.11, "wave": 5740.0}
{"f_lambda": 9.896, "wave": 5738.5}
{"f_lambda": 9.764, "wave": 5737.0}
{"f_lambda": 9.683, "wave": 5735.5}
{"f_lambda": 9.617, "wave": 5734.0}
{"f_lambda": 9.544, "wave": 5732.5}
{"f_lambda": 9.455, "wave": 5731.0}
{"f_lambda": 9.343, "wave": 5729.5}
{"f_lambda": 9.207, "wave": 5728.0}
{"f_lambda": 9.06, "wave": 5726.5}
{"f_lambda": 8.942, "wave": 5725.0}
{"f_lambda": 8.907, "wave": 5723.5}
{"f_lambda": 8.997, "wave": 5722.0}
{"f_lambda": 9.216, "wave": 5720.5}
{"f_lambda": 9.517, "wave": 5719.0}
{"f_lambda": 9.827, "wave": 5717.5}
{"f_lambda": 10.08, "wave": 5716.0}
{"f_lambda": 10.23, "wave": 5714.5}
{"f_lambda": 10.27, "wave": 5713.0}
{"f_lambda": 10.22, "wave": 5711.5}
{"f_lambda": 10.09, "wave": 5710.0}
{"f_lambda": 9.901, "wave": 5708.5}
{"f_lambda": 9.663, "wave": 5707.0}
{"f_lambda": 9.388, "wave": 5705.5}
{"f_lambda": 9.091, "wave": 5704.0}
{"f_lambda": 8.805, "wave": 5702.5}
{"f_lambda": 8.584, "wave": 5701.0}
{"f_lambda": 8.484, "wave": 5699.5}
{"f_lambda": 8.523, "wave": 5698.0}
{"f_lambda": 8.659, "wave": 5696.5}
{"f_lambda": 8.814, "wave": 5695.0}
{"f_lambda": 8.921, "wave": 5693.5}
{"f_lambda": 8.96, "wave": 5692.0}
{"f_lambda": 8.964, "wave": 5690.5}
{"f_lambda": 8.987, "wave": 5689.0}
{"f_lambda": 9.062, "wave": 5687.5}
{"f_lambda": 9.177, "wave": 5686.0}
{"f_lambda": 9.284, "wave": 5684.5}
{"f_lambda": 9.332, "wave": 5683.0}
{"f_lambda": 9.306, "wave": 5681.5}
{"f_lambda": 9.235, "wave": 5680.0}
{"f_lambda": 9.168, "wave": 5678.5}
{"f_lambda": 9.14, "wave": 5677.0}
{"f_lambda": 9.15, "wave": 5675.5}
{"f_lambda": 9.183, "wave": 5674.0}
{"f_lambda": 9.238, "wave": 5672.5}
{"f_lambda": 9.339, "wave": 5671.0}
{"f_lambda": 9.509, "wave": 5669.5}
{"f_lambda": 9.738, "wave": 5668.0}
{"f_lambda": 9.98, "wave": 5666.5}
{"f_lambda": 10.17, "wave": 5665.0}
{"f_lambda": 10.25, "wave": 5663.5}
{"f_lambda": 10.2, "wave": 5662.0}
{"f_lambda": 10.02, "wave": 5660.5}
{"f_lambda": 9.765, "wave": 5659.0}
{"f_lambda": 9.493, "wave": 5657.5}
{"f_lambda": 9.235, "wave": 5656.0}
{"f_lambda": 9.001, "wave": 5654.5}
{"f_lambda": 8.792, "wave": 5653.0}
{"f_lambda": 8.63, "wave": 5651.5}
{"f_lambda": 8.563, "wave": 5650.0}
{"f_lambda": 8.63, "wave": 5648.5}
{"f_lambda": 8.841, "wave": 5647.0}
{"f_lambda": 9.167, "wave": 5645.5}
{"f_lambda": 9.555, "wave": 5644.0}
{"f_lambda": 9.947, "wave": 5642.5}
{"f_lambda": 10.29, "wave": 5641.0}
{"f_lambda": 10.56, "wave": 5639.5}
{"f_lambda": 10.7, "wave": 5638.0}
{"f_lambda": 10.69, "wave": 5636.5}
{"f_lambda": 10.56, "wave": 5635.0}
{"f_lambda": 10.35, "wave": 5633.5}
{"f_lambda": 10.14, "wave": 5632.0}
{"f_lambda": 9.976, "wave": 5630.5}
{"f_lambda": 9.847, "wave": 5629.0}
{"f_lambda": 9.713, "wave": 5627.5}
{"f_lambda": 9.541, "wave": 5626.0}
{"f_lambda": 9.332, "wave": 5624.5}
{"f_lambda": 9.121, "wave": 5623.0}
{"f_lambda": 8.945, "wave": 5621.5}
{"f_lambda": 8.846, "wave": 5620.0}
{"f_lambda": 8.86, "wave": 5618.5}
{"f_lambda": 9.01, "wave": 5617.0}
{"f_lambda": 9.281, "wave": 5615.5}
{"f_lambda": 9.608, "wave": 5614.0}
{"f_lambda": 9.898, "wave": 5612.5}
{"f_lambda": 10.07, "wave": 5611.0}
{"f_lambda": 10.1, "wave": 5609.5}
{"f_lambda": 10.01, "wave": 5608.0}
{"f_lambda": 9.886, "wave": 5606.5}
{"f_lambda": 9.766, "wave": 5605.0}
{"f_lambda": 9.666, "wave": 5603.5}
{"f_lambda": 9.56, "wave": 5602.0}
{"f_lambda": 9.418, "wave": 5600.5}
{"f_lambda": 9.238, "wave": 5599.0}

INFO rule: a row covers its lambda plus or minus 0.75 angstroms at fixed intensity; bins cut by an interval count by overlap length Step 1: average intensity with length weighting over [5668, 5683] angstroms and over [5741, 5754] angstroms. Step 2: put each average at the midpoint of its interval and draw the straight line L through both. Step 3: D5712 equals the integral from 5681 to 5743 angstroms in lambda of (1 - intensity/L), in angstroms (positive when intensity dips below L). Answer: 3.1 angstroms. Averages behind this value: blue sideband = 9.28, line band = 9.39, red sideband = 10.5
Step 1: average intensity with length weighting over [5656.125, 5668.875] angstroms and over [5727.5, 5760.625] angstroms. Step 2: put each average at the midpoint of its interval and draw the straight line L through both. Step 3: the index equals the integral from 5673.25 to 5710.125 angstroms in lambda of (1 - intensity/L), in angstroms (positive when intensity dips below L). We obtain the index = 3.2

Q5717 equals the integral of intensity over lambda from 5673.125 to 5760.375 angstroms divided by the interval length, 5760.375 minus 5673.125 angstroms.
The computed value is 9.55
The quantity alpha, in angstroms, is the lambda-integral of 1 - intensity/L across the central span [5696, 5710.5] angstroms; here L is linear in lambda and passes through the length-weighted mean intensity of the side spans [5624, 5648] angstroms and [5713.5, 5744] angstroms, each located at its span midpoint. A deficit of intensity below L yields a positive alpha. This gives 0.9 angstroms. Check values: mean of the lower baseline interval 9.94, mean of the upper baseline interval 9.64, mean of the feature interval 9.11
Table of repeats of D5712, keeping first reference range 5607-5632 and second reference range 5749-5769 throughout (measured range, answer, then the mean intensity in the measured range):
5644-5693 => 2.0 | 9.3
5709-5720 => -0.2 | 10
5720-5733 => 0.9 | 9.18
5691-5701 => 1.1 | 8.72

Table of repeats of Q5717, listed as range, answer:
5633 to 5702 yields 9.39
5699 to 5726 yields 9.46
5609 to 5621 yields 9.44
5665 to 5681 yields 9.4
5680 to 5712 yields 9.15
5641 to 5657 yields 9.1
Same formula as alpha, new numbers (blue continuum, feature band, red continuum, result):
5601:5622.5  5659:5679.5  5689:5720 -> -0.5 angstroms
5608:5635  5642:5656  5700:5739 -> 0.8 angstroms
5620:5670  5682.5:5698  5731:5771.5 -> 1.3 angstroms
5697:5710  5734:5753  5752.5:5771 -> -1.2 angstroms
